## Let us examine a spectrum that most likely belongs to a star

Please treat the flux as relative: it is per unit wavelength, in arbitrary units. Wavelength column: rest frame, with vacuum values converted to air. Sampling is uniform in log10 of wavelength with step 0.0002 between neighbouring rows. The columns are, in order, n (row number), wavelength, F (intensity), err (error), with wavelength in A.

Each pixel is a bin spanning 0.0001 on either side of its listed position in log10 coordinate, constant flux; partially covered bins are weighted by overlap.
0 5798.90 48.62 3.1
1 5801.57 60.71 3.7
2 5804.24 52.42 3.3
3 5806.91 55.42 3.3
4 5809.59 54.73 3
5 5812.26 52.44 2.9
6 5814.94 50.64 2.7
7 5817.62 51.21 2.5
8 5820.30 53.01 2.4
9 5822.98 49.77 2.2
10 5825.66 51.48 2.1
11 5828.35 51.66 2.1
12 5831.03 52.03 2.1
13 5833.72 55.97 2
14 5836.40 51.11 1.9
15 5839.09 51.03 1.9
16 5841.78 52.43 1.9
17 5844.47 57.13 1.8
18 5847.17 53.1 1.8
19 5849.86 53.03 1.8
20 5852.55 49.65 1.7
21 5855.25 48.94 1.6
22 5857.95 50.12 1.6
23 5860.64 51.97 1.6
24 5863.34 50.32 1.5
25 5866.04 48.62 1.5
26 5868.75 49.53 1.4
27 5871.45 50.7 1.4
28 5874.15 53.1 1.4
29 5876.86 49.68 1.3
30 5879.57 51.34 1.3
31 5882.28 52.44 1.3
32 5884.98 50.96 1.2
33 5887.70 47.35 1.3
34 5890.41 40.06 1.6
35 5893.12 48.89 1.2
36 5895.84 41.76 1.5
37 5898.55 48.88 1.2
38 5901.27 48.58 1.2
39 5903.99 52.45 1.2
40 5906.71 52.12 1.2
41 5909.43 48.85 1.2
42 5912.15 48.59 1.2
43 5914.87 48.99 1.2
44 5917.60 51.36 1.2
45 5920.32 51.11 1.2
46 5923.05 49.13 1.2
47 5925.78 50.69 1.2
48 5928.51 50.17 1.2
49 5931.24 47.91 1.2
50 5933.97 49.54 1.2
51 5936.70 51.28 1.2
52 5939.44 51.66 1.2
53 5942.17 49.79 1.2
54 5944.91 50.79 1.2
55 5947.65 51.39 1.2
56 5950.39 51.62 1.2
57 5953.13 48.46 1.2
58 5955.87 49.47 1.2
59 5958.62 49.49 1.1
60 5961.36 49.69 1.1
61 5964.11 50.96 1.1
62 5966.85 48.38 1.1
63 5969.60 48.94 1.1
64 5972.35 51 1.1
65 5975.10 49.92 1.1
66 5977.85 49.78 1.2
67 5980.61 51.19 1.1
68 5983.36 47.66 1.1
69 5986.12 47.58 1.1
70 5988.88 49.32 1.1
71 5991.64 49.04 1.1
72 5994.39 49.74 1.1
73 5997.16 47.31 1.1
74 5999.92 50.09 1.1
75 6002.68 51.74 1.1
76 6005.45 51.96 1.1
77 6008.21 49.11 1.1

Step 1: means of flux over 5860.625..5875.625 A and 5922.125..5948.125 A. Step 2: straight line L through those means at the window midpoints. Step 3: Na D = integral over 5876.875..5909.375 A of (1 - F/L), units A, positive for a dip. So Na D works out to 1.1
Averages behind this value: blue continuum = 50.6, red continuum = 50.2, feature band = 48.7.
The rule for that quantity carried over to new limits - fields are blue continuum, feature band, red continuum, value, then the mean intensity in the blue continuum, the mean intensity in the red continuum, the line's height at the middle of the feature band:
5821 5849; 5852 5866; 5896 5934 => 0.4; 52.6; 49.6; 51.7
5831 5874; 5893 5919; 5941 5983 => 0.9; 51.6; 50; 50.8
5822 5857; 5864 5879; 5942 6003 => 0.3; 52.1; 49.7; 51.5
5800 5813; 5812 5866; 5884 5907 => 0.7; 55.2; 47.6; 52.4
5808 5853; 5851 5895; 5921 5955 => 1.7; 52.4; 50.2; 51.6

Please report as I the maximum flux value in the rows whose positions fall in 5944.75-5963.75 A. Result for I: 51.62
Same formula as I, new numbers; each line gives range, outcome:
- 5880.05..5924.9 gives 52.45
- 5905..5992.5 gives 52.12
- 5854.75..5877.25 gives 53.1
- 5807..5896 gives 57.13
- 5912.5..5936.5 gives 51.36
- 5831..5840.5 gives 55.97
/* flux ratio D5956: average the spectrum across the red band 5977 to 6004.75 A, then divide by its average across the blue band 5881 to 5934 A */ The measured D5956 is 1.0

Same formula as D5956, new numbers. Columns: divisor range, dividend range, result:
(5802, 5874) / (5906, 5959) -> 0.96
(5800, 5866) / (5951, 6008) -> 0.95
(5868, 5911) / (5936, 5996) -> 1.01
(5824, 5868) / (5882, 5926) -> 0.94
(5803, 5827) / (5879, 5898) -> 0.91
